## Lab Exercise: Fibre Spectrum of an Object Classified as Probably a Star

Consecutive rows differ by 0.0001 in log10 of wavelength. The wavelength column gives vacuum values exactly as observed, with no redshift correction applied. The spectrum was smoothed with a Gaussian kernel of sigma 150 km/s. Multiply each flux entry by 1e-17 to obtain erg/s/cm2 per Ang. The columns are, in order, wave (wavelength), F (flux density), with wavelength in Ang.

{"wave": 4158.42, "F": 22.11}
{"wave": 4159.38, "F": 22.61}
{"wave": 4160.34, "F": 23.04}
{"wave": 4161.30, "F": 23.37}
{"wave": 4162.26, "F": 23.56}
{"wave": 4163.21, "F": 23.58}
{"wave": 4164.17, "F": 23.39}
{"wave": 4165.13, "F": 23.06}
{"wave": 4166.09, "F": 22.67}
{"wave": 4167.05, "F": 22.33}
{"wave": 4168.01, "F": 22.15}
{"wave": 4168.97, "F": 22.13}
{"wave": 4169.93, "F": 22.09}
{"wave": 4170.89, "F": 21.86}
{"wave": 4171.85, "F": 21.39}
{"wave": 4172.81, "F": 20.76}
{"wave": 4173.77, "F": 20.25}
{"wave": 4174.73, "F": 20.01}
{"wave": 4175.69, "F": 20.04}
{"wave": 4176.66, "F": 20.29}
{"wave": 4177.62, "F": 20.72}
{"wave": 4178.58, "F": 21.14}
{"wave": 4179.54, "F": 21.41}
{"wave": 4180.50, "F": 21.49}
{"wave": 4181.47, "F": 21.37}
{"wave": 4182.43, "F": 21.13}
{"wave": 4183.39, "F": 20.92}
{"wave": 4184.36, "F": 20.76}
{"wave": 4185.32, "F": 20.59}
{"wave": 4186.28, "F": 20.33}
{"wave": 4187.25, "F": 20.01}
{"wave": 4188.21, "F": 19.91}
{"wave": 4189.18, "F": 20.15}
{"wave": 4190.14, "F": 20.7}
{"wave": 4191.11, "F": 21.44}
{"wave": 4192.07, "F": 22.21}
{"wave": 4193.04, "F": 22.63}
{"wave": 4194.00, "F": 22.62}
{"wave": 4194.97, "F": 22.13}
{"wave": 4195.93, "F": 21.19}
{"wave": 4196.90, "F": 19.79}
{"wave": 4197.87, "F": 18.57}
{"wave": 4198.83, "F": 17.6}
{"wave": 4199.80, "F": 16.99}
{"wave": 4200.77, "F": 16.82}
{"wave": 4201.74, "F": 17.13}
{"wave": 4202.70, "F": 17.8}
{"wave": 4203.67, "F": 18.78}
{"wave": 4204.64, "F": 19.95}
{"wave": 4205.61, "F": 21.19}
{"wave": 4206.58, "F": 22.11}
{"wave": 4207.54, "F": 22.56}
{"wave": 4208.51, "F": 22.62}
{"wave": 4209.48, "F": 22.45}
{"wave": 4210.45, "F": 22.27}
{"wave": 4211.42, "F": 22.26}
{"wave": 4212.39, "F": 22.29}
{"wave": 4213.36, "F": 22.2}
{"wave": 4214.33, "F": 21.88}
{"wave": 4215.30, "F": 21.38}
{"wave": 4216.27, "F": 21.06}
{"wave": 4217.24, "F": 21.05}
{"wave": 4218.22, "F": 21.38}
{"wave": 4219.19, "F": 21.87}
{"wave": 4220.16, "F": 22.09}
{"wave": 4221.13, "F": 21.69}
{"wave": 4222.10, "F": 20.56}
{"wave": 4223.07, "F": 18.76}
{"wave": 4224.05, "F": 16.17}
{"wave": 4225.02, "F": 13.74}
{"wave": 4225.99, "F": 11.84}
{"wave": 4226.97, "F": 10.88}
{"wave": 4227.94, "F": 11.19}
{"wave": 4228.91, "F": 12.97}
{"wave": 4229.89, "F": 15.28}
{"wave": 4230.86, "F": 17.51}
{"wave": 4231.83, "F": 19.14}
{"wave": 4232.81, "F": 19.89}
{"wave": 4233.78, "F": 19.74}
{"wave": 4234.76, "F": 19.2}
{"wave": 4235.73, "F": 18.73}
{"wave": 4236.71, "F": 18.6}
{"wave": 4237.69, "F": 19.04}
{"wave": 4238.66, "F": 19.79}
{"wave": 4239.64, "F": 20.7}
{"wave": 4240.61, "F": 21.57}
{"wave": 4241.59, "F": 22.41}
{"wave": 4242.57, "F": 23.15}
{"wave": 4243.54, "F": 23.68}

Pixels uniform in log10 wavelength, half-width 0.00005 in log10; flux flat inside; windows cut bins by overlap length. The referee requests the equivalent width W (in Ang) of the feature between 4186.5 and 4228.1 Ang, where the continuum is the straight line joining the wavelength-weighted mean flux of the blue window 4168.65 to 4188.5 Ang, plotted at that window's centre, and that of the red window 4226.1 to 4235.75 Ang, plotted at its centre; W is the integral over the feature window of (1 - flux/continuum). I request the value -3.6 Ang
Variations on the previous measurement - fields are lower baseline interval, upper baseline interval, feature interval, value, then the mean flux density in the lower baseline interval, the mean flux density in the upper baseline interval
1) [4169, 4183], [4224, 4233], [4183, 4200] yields -1.2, 21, 14.6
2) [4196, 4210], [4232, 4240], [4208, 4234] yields 0.7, 19.6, 19.4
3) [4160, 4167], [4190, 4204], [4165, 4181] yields 0.6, 23.2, 19.7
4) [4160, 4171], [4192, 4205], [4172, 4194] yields 0.1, 22.8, 19.5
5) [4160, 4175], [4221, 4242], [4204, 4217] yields -1.8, 22.3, 17.6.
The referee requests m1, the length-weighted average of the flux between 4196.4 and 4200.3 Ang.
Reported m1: 18.2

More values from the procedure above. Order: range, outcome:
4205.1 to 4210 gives 22.2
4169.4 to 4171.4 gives 22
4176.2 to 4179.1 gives 20.8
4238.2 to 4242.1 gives 21.1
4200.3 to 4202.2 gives 17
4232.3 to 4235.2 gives 19.6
